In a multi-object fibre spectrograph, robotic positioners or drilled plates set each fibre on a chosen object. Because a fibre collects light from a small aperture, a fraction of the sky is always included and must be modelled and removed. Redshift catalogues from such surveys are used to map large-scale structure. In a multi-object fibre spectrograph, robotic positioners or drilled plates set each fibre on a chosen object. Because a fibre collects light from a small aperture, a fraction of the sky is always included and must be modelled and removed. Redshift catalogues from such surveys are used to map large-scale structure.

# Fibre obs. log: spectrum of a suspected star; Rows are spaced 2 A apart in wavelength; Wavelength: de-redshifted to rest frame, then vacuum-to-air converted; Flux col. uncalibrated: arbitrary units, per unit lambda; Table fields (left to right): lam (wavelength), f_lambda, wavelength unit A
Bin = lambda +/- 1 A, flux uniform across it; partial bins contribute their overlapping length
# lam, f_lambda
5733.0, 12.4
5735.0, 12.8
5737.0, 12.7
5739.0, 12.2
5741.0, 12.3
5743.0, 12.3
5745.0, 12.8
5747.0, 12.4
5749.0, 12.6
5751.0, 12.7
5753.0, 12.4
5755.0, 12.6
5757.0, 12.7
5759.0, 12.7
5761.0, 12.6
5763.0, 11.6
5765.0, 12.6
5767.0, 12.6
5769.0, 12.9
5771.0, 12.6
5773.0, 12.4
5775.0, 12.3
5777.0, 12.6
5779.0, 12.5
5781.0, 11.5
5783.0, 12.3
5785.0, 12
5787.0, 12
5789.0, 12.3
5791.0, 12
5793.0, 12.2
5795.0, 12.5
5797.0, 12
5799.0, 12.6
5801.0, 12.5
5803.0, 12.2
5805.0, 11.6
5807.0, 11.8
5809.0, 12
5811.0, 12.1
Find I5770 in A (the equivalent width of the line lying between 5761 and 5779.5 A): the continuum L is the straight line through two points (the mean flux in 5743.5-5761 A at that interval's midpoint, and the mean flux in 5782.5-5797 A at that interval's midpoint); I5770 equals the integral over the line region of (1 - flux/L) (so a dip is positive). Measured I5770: -0.10 A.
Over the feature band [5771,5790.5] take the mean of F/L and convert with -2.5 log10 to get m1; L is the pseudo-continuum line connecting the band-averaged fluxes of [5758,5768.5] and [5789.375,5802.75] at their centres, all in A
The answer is 0.01 mag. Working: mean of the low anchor 12.4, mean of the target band 12.2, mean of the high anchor 12.3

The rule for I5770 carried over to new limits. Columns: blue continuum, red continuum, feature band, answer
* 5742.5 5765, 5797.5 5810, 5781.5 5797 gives 0.1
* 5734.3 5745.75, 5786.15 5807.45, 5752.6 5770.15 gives -0.2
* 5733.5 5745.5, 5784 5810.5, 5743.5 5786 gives -0.4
